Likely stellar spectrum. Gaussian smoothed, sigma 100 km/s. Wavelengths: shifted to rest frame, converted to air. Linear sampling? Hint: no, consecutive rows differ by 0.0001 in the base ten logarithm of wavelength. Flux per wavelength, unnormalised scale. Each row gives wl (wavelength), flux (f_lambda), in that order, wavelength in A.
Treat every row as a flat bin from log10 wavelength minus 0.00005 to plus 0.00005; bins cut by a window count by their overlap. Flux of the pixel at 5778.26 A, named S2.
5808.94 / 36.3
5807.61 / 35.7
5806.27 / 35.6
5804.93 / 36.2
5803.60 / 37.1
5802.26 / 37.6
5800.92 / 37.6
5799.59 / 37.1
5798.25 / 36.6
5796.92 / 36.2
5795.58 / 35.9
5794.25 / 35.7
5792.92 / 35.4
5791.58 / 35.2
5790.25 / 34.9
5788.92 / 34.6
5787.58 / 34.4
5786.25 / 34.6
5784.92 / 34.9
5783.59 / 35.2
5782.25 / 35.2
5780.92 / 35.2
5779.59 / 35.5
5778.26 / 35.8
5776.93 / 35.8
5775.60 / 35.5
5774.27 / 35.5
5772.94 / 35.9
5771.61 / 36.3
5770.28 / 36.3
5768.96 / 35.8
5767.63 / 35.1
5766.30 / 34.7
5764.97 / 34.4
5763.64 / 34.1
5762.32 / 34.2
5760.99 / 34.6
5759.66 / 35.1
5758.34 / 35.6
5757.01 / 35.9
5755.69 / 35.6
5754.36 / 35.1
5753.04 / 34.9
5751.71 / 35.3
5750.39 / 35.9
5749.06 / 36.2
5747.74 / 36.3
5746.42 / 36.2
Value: 35.8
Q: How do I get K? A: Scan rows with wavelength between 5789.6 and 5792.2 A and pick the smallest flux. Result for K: 34.9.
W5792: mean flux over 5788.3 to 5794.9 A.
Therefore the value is 35.2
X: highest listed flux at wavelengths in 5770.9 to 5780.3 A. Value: 36.3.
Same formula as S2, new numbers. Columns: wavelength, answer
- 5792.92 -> 35.4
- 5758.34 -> 35.6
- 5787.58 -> 34.4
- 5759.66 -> 35.1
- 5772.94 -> 35.9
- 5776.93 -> 35.8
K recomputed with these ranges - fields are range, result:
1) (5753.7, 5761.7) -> 34.6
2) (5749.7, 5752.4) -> 35.3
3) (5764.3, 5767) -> 34.4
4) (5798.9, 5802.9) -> 37.1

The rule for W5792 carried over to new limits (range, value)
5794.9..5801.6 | 36.7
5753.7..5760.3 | 35.5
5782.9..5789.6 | 34.7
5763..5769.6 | 34.8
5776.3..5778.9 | 35.8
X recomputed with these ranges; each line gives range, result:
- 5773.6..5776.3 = 35.5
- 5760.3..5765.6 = 34.6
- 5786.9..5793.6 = 35.4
